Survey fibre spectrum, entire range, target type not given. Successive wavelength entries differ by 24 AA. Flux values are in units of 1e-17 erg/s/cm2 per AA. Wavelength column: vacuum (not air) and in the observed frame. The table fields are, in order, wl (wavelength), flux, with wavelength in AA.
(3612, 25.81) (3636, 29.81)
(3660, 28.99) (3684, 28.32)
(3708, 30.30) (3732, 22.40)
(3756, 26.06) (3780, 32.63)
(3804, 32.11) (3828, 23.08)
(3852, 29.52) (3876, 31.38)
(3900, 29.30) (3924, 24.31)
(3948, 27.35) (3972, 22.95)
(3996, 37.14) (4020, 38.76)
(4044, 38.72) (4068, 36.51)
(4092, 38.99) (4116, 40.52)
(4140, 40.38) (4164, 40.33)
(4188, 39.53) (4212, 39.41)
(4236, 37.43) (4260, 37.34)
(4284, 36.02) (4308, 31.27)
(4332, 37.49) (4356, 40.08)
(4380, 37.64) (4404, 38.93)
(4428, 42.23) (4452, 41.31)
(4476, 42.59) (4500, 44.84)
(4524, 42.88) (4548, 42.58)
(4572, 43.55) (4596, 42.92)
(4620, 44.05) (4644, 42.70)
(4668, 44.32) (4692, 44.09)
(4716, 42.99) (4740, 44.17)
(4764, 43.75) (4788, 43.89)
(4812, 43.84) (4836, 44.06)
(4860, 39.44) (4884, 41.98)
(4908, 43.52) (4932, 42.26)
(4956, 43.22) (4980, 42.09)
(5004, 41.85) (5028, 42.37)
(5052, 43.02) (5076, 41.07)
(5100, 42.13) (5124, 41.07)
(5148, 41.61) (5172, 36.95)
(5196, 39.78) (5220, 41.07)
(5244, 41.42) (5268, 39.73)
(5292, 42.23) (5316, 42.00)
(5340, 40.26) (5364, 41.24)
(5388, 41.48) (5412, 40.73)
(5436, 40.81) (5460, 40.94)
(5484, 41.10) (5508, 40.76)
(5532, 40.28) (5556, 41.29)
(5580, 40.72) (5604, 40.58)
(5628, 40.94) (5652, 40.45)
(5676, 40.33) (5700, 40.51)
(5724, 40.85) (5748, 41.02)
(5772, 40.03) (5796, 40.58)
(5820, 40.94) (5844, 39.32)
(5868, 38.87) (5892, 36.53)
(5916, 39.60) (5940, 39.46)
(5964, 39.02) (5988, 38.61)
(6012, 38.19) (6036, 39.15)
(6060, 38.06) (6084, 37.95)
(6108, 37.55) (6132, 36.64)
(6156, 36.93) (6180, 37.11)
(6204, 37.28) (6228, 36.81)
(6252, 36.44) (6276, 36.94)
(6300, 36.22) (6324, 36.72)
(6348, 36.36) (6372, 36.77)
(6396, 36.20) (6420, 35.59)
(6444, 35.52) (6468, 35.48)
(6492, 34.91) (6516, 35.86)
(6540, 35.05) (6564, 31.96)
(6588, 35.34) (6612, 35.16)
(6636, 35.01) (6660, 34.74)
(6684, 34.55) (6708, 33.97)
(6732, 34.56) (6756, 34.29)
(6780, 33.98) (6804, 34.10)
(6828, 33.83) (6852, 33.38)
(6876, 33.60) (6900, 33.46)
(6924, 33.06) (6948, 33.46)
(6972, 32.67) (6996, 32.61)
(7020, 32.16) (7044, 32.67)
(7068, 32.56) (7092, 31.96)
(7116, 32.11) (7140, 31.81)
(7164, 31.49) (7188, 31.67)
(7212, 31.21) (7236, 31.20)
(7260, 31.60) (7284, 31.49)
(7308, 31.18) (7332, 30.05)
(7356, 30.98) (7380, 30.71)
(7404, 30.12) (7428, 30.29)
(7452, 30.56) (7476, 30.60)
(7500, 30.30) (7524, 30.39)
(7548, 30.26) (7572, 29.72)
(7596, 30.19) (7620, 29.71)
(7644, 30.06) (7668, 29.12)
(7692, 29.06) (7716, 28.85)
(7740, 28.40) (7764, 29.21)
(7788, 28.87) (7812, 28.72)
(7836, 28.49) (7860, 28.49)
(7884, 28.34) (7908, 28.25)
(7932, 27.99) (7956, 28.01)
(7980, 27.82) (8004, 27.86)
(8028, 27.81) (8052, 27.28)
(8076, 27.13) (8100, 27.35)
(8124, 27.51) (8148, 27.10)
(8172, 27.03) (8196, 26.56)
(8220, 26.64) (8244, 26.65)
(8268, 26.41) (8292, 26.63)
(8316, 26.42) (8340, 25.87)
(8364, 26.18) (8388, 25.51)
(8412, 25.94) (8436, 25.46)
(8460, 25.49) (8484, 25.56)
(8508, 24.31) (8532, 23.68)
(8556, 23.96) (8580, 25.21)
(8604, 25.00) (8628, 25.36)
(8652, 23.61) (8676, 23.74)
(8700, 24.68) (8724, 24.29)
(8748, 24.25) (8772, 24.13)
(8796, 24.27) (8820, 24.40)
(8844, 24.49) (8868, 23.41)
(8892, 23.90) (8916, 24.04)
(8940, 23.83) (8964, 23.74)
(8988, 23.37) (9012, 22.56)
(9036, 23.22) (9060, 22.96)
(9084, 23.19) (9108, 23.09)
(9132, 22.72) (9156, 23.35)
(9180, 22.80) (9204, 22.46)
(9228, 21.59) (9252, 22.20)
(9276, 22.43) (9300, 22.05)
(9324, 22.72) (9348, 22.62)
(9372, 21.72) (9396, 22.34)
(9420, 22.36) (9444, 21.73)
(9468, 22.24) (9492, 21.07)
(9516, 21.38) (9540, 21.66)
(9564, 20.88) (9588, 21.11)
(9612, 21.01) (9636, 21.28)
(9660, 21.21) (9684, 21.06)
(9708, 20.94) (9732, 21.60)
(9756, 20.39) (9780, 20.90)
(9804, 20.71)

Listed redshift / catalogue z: 0.00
